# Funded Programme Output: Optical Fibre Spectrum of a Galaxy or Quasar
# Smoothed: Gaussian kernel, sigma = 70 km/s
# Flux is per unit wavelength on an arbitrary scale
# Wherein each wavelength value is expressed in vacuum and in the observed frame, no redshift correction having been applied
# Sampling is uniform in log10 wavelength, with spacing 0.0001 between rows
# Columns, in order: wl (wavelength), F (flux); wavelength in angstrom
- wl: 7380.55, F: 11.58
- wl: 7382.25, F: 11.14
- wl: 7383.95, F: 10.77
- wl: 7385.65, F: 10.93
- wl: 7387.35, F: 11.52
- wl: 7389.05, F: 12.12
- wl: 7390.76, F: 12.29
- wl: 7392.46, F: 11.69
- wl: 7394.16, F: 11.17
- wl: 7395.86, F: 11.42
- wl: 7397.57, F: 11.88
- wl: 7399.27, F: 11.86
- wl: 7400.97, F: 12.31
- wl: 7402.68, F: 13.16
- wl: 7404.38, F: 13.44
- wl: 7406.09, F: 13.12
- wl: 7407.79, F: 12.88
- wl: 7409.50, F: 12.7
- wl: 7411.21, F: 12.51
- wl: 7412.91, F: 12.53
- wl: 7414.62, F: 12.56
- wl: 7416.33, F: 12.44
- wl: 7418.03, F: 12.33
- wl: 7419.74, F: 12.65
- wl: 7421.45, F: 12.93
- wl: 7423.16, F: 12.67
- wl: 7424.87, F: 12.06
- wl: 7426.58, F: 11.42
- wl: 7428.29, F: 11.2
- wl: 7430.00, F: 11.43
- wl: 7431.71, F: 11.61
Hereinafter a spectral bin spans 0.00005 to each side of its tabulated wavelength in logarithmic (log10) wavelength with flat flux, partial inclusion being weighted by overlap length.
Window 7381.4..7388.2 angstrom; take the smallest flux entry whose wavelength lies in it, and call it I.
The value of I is 10.77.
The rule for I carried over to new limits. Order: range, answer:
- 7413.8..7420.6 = 12.33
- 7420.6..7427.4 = 11.42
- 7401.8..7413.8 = 12.51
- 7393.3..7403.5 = 11.17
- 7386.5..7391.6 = 11.52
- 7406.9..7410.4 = 12.7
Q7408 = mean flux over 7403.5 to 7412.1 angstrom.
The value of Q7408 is 12.9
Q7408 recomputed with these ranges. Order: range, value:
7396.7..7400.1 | 11.9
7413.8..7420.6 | 12.5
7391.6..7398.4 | 11.5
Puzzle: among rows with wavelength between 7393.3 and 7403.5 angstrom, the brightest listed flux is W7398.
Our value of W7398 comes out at 13.16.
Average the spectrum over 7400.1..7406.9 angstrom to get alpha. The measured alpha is 13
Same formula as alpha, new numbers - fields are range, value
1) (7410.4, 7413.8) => 12.5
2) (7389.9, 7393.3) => 12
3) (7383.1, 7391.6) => 11.5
